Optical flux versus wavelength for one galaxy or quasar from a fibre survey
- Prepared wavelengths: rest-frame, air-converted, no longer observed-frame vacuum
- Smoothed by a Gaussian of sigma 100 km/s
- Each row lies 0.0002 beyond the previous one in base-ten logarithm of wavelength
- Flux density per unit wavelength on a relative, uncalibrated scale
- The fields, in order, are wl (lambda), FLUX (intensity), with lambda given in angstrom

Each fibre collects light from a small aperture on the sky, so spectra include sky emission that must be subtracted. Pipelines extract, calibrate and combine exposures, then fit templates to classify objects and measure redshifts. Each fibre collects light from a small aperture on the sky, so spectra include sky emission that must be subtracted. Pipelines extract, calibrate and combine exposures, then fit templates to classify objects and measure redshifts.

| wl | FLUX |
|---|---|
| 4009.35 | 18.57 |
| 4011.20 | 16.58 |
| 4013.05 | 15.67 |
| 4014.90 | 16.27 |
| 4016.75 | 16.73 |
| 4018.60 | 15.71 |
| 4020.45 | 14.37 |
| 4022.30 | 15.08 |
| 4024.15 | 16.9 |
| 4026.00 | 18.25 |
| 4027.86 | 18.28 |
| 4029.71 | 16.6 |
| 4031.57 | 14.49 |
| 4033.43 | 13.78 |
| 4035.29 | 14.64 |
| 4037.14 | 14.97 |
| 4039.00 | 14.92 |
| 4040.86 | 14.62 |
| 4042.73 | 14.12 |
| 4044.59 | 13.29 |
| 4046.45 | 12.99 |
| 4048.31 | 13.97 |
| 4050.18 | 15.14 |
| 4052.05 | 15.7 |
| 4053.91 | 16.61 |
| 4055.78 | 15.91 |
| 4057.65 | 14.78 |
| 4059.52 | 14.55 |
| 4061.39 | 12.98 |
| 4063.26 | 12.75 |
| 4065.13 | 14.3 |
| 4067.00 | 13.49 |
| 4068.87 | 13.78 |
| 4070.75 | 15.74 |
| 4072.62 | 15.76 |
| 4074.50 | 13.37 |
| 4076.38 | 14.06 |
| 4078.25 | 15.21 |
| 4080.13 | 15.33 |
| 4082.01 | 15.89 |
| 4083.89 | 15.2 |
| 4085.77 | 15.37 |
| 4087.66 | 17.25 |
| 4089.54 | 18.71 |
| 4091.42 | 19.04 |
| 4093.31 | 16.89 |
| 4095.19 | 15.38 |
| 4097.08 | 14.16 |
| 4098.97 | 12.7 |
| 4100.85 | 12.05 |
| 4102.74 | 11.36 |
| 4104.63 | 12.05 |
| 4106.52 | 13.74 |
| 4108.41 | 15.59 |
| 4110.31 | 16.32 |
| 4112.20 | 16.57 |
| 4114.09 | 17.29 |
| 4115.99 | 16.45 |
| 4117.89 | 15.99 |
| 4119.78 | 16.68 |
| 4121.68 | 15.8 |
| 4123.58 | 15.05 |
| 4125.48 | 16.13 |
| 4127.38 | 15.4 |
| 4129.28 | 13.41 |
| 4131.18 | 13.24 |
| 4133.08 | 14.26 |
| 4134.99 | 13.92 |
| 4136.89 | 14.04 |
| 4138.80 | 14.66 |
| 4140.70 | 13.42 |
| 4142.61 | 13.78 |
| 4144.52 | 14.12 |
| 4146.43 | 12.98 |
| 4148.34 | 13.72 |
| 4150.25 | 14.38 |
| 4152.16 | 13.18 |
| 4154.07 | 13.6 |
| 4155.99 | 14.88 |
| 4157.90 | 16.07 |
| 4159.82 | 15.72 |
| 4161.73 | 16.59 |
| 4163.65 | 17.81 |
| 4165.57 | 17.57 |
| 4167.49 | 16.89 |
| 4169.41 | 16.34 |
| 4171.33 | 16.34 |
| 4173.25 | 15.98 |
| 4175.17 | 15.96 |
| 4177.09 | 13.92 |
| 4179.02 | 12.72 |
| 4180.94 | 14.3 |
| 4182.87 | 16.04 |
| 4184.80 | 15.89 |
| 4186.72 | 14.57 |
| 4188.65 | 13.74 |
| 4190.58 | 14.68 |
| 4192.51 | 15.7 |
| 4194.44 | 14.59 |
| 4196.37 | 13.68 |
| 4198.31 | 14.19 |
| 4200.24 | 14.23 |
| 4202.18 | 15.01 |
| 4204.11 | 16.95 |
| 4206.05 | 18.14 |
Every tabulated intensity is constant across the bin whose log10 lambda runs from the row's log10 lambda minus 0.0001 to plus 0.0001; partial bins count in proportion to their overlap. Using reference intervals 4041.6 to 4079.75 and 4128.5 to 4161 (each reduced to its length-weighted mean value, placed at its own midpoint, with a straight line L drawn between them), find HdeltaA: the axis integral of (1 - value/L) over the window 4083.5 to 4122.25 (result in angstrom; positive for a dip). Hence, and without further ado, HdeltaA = -3.2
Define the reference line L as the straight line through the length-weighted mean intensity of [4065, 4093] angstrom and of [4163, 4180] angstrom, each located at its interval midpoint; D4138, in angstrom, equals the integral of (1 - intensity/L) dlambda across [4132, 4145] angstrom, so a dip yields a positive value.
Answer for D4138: 1.5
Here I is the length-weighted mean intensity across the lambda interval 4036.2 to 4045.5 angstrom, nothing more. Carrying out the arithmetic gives 14.4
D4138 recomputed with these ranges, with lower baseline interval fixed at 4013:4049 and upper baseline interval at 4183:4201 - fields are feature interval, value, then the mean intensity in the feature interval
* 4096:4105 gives 1.5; 12.5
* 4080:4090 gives -0.8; 16.2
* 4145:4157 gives 0.8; 13.8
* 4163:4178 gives -1.6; 16.3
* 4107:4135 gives -1.0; 15.5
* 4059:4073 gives 1.0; 14.1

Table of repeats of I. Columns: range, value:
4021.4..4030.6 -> 17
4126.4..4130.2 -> 14.4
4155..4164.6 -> 16.2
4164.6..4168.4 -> 17.2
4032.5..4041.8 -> 14.6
